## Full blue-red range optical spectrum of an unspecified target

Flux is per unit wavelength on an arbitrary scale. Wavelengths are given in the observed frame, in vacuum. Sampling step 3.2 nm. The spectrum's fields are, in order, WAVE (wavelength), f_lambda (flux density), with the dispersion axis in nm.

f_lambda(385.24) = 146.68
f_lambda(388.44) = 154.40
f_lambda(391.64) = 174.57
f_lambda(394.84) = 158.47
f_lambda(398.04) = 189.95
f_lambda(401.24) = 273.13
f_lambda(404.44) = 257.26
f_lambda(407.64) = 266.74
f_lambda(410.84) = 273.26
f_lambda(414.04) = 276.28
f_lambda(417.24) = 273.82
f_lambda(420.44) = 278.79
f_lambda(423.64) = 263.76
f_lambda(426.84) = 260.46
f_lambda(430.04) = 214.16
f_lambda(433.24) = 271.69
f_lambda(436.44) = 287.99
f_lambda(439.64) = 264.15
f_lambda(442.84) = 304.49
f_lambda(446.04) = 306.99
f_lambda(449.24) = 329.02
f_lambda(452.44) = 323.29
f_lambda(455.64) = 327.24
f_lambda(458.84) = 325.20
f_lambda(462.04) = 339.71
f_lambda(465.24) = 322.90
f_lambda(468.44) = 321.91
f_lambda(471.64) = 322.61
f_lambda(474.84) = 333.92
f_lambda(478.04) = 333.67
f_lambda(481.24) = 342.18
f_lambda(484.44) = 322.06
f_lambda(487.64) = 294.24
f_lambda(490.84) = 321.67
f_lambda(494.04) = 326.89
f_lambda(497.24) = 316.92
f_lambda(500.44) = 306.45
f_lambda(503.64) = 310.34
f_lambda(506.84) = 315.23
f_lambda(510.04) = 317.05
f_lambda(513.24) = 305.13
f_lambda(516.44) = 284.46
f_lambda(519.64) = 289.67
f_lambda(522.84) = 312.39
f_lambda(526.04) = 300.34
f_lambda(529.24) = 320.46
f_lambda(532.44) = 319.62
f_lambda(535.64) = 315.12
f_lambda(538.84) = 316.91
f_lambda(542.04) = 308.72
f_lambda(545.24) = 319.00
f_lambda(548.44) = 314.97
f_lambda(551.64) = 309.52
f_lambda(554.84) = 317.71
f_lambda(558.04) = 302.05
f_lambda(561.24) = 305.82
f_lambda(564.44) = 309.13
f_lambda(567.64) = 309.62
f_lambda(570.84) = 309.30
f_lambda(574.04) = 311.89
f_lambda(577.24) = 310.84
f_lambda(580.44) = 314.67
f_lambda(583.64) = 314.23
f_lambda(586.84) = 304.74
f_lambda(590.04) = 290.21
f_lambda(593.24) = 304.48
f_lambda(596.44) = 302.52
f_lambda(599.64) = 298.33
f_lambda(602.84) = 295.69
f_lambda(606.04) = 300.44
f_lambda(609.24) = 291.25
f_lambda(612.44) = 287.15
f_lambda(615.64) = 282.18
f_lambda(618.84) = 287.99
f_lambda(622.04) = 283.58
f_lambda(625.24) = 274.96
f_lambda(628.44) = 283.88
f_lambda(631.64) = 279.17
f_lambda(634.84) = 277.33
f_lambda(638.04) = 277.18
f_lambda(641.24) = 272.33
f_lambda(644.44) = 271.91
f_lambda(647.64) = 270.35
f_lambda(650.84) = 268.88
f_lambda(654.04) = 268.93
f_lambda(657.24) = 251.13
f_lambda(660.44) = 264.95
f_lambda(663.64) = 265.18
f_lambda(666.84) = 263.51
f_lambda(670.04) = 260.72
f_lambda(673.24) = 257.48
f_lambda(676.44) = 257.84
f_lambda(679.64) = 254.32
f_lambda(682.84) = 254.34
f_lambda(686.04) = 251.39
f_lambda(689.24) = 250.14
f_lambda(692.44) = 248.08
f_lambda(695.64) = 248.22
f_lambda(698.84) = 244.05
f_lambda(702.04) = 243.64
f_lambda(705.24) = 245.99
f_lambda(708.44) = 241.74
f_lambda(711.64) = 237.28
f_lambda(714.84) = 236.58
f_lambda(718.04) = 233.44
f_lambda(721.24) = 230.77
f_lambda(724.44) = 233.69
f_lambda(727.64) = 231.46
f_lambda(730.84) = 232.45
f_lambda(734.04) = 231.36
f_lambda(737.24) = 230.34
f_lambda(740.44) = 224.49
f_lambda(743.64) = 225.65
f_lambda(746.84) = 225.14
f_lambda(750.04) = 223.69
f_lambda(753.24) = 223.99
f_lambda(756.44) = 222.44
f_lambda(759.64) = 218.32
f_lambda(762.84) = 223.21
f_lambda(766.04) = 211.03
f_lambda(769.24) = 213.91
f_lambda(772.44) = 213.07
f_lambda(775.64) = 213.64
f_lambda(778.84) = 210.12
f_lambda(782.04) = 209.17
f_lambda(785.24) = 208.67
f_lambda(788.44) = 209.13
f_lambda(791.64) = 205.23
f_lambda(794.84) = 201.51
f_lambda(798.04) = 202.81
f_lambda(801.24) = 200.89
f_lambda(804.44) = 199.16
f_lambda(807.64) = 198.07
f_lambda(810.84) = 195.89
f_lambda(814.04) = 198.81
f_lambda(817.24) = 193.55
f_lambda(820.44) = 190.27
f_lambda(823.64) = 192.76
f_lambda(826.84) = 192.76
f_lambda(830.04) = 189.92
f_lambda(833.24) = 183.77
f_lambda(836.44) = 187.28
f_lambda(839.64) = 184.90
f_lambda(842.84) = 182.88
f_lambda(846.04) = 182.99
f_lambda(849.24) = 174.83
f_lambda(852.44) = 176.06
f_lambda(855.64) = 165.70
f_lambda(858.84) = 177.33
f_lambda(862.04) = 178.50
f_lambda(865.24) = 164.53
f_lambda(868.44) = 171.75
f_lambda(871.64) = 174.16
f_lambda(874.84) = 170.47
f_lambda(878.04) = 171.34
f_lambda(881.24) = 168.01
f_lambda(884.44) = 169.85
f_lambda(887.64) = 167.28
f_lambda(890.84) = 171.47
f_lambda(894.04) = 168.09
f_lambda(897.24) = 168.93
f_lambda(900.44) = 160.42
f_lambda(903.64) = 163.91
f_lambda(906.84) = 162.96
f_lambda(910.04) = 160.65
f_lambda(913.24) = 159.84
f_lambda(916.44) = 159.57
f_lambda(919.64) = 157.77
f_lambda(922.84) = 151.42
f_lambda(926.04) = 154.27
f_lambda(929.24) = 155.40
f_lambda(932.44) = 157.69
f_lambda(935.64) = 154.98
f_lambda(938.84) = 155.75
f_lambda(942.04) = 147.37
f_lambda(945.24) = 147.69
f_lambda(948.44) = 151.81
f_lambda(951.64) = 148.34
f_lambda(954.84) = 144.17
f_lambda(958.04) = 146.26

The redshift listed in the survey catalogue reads 0.00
